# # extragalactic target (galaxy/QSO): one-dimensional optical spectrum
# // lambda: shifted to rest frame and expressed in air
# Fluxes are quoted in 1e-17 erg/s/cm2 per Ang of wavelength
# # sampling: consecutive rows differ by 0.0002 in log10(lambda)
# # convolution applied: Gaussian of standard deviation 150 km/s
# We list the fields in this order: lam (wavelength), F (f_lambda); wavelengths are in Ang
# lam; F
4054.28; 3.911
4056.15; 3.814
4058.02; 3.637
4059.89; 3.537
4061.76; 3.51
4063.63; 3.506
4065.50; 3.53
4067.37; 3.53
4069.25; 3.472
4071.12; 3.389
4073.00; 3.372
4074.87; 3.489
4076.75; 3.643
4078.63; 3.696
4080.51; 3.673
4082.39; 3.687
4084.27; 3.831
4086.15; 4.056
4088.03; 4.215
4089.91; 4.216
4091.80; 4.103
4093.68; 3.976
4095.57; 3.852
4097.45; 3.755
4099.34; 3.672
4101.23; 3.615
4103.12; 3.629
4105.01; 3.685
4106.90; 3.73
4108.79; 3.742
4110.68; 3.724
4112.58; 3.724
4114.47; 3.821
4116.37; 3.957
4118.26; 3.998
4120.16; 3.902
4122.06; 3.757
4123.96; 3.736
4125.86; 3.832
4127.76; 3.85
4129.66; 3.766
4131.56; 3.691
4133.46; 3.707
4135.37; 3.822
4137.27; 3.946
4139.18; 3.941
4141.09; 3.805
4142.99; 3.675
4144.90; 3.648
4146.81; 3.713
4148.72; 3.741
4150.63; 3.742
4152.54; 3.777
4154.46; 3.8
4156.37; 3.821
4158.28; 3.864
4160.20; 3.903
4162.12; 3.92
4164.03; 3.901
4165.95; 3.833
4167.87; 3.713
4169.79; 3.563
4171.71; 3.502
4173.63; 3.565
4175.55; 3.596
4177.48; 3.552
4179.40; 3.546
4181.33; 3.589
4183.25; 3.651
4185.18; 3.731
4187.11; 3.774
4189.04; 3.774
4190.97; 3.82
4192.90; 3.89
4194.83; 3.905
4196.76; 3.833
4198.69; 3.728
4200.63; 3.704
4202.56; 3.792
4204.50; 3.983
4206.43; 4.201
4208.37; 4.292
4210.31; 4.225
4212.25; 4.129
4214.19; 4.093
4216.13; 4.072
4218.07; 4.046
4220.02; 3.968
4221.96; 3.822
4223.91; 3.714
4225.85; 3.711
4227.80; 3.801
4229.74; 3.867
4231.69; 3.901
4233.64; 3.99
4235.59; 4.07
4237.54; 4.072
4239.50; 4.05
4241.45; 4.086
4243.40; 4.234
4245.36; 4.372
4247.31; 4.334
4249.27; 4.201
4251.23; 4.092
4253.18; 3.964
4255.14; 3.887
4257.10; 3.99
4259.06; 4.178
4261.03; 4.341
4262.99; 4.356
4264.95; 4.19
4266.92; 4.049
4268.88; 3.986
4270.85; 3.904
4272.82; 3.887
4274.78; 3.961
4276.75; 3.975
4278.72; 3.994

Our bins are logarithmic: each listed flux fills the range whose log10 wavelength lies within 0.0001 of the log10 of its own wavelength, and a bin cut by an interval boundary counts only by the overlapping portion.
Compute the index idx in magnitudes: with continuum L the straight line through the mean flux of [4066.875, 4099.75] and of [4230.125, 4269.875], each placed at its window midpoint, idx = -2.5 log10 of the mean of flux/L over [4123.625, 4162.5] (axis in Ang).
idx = 0.03 mag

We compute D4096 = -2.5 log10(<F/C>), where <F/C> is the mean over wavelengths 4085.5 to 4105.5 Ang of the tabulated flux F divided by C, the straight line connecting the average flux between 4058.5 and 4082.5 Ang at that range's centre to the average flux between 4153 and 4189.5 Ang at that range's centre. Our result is -0.09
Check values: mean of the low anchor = 3.54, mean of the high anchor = 3.71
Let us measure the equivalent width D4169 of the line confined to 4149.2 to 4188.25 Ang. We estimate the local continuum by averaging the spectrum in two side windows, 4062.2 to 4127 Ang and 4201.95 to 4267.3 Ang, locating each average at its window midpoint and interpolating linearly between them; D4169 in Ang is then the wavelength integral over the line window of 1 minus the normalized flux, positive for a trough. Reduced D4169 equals 2.0 Ang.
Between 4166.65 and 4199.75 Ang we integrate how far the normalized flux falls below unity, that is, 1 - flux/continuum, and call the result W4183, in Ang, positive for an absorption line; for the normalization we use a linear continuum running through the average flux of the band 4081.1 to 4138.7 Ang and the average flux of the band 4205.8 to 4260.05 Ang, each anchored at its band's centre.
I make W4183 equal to 2.25 Ang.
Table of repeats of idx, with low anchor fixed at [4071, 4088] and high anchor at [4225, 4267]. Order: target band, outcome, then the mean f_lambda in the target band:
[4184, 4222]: 0.011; 3.94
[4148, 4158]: 0.022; 3.78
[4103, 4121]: -0.009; 3.8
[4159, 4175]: 0.045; 3.74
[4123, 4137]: 0.008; 3.78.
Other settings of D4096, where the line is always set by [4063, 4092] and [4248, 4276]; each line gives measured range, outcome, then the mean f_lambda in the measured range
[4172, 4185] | 0.09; 3.59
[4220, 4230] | 0.06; 3.8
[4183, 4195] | 0.04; 3.79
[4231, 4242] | 0.00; 4.03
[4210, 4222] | -0.02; 4.06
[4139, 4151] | 0.03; 3.74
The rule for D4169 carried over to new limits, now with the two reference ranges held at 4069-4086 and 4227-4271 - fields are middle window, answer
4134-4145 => -0.1 Ang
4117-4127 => -0.3 Ang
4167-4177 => 0.7 Ang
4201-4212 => -0.3 Ang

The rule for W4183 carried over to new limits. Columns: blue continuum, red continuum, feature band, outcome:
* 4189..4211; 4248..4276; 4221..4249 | 0.04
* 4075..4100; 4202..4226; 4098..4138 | 1.29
